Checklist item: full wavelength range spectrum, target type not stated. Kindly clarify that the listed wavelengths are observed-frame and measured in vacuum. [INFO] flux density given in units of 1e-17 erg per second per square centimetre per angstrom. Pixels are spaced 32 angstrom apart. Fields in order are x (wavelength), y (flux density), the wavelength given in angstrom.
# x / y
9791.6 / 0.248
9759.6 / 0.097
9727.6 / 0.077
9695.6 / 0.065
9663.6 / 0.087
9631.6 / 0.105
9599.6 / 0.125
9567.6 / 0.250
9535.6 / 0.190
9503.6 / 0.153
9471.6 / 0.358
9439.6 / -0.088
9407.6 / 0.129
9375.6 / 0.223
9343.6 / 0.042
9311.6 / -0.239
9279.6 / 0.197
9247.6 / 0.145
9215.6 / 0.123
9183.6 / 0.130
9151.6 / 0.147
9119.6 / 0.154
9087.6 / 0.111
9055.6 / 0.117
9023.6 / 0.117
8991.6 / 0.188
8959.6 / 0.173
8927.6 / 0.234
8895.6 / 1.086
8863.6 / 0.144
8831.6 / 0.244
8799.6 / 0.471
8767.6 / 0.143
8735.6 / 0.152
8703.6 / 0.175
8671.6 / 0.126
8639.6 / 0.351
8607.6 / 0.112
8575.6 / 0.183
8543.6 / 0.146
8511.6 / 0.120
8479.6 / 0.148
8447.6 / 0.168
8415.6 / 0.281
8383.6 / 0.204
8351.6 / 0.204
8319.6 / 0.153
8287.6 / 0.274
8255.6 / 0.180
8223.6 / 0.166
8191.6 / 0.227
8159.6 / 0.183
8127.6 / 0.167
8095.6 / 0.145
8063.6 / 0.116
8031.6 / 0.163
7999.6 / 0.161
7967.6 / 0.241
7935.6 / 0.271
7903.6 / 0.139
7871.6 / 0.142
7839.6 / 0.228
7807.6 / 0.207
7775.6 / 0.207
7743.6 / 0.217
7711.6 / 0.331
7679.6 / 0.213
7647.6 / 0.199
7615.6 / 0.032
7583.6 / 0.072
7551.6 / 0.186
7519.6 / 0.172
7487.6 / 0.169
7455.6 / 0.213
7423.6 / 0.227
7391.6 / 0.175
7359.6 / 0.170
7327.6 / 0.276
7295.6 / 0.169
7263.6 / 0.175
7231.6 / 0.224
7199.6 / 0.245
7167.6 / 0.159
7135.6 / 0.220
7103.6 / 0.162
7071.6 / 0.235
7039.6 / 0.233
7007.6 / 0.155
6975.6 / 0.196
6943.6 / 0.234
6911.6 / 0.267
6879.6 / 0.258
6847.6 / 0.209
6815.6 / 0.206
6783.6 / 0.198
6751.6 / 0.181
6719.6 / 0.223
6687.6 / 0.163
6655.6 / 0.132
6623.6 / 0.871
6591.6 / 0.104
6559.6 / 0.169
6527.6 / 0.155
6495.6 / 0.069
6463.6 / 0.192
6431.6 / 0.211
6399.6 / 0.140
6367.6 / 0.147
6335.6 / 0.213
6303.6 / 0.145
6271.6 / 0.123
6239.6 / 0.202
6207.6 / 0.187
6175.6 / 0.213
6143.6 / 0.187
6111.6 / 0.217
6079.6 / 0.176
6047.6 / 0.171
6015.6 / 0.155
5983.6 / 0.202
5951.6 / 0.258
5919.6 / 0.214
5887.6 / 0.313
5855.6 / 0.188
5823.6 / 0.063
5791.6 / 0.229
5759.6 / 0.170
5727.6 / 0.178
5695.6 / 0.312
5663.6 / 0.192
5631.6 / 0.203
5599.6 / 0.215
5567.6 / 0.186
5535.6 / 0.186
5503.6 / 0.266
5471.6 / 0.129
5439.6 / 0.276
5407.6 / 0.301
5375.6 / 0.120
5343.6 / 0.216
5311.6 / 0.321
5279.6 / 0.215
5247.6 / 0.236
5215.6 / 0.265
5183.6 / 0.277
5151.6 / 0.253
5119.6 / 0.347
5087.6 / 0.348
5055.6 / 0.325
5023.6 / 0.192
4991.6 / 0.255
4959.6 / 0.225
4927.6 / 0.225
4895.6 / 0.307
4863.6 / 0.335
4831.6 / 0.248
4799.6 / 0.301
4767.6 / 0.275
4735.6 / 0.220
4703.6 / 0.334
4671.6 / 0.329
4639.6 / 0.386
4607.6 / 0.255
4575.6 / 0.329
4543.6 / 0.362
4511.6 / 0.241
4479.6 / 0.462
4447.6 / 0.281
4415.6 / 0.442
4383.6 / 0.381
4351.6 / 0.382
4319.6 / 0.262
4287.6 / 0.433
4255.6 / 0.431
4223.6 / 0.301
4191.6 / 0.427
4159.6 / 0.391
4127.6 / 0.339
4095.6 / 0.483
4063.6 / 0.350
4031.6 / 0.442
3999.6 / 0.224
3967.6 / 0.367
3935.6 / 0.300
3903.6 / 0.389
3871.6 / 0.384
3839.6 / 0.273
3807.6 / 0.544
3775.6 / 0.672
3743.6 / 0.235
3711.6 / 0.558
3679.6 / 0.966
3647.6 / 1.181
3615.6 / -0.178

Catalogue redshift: 0.77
